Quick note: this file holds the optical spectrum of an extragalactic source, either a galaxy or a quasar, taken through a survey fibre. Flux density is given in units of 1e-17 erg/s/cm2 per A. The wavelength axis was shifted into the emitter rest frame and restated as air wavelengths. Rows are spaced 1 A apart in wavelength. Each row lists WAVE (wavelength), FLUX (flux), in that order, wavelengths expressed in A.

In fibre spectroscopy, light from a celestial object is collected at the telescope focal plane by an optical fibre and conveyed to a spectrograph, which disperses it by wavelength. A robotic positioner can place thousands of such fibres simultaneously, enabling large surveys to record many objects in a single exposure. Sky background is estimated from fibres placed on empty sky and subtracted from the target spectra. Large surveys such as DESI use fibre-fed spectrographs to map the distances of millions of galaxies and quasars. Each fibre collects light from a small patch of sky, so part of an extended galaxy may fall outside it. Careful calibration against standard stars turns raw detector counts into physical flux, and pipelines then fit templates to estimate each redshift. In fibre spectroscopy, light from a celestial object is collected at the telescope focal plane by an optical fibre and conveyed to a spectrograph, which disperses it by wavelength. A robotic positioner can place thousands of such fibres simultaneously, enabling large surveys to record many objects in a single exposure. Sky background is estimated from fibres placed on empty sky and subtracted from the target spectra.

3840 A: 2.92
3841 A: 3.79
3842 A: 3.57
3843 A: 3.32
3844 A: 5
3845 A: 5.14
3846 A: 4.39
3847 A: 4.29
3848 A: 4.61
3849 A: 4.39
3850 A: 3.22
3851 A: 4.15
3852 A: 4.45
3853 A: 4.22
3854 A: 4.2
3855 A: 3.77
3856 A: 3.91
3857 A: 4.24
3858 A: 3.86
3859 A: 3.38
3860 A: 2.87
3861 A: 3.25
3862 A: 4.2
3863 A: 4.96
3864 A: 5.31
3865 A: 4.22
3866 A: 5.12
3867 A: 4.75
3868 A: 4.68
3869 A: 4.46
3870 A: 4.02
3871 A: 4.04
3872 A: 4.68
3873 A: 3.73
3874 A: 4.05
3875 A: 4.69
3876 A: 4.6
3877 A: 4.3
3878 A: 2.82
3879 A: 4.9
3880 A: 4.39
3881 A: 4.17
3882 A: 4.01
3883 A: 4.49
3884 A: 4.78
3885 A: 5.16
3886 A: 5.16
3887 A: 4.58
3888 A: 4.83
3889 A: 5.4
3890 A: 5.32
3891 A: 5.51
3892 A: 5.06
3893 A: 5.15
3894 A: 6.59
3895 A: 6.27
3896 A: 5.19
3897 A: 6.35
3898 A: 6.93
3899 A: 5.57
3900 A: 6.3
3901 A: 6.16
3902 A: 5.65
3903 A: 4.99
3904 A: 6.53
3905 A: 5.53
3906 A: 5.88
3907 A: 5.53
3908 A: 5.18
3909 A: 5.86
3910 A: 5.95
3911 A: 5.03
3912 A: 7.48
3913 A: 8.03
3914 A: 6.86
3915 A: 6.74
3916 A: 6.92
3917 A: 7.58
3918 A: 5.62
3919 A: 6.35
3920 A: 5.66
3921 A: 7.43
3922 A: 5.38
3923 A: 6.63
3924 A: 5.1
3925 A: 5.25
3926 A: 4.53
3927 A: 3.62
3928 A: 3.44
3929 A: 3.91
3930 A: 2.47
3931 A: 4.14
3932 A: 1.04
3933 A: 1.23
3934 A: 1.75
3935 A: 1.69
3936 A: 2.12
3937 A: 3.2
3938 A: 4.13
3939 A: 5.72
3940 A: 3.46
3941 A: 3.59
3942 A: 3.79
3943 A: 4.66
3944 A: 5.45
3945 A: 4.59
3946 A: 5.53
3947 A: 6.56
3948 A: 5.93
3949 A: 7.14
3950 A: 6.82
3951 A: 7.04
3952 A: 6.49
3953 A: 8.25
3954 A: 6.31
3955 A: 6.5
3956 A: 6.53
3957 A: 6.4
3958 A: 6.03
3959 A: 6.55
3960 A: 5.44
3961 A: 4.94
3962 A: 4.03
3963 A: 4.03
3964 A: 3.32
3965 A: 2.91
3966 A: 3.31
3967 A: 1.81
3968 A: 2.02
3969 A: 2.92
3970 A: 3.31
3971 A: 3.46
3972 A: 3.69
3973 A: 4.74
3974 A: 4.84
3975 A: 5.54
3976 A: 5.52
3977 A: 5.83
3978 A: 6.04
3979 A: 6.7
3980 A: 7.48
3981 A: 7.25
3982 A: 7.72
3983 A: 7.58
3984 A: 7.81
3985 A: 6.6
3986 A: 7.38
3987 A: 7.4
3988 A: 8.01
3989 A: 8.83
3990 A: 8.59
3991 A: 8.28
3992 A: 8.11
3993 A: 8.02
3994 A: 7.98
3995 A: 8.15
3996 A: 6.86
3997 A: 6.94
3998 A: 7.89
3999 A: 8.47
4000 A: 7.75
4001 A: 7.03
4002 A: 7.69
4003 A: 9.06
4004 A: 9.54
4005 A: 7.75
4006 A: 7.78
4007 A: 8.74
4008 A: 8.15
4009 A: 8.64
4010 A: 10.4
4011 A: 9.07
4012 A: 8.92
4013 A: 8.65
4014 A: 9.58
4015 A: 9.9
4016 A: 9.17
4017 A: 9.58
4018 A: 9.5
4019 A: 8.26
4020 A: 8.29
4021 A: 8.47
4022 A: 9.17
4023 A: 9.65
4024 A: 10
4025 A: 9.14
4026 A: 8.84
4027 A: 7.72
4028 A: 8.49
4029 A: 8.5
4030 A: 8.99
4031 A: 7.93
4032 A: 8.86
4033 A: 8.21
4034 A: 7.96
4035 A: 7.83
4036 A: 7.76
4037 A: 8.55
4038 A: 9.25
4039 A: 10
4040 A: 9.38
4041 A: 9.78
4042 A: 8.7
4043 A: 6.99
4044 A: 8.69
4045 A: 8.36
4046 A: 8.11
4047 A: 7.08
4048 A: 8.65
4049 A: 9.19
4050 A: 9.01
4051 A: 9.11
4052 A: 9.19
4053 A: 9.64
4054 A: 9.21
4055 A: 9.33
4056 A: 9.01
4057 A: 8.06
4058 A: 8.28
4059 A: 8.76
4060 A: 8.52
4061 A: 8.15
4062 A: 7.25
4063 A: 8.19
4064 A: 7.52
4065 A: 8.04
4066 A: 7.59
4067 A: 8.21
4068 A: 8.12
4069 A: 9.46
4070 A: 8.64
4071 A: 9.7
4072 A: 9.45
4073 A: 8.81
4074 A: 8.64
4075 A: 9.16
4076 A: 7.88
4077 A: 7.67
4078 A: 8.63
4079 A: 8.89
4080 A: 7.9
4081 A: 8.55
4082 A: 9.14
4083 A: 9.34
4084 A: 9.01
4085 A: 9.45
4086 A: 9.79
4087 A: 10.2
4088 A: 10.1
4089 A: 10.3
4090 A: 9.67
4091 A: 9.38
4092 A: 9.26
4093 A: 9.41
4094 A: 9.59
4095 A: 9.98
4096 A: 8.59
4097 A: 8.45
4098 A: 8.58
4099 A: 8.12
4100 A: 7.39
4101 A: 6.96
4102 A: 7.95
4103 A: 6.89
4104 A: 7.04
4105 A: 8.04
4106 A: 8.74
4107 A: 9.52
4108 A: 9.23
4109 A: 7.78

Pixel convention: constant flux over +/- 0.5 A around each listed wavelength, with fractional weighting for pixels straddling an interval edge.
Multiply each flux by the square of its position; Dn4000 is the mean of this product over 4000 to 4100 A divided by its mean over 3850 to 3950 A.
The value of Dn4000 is 1.95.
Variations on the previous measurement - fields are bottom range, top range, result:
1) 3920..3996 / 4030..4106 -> 1.71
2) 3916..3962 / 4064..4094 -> 1.91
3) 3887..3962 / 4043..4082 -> 1.70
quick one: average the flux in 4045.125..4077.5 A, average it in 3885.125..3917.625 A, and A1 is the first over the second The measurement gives 1.44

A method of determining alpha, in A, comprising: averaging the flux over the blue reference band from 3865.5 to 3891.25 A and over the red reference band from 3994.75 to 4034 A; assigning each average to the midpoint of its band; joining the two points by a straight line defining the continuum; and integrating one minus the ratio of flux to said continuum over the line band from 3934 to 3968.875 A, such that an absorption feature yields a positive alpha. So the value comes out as 9.9 A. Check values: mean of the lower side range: 4.55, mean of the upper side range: 8.6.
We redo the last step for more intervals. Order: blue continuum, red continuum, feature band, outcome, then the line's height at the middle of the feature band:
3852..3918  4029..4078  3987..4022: -4.2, 7.55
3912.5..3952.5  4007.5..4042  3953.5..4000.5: 5.7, 6.85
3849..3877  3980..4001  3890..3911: -2.2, 5.24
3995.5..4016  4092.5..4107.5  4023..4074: -1.2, 8.41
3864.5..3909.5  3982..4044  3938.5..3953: 2.4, 6.65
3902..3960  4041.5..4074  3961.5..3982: 6.0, 6.34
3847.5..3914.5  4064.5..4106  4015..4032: -2.9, 7.58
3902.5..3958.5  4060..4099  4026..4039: -1.2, 7.72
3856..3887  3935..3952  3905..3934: -3.4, 4.72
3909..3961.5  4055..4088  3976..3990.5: -1.9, 6.45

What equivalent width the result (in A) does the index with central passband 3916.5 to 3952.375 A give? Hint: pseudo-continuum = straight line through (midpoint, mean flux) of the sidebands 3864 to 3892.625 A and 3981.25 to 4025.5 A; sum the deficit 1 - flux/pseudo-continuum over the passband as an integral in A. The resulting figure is 9.1 A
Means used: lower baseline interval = 4.58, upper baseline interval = 8.41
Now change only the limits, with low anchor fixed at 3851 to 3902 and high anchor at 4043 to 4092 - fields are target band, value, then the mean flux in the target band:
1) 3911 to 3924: -2.40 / 6.6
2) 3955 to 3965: 1.96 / 5.2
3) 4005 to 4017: -2.24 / 8.97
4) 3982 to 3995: -1.47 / 7.89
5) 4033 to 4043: -0.67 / 8.68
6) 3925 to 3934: 4.20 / 3.1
